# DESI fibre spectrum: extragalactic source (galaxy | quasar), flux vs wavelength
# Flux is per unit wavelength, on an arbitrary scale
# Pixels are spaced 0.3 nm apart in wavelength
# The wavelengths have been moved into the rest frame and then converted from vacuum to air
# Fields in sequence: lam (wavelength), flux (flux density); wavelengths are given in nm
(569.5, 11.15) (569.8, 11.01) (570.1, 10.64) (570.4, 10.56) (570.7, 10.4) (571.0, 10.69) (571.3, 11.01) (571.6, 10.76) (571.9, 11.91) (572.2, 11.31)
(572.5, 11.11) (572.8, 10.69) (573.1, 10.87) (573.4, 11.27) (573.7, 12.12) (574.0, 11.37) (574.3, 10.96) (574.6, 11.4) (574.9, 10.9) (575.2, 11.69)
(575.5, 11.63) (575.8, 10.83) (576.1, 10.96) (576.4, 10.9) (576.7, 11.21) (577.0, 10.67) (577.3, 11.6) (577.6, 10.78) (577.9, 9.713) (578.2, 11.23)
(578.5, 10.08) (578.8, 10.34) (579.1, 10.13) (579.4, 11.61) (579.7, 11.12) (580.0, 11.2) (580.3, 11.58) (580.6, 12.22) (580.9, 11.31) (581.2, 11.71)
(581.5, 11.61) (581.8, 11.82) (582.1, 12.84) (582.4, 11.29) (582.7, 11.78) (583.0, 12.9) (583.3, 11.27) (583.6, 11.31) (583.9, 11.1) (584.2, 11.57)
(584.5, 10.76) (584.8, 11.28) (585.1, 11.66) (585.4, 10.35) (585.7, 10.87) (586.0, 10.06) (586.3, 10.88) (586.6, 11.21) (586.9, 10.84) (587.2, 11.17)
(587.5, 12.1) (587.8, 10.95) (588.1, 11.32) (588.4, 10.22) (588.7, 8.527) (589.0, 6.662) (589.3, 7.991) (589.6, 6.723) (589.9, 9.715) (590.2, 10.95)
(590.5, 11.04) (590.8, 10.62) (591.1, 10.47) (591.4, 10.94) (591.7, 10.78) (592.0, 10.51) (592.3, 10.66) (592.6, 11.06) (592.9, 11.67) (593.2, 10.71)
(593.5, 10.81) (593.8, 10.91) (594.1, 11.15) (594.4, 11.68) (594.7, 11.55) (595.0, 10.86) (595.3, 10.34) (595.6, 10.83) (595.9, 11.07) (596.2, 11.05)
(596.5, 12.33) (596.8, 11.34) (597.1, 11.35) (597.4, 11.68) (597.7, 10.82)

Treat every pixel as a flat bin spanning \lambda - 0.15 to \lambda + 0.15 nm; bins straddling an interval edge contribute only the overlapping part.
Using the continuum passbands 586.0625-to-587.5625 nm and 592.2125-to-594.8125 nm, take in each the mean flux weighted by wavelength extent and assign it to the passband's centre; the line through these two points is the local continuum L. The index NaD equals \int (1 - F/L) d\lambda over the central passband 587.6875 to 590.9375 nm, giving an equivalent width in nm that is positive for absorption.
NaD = 0.48 nm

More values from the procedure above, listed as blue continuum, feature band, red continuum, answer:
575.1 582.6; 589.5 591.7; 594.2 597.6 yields 0.207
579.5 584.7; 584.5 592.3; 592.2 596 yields 0.674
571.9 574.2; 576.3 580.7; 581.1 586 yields 0.167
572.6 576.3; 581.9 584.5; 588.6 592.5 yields -0.328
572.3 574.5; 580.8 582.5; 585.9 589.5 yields -0.195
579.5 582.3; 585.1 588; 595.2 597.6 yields 0.141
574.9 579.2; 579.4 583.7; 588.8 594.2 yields -0.435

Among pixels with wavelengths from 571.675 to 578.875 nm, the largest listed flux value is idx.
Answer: 12.12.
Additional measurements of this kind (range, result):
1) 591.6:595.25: 11.68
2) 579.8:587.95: 12.9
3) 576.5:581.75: 12.22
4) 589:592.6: 11.06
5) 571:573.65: 11.91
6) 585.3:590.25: 12.1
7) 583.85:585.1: 11.66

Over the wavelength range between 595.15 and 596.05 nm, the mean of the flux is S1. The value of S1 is 10.7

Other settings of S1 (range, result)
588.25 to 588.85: 9.37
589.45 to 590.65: 9.61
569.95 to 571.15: 10.6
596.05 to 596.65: 11.7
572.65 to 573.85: 11.2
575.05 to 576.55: 11.2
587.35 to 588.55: 11.1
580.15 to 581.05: 11.7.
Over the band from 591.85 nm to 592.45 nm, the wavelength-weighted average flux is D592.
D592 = 10.6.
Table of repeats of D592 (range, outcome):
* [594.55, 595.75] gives 10.9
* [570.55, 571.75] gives 10.7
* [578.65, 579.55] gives 10.7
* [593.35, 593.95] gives 10.9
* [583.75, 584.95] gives 11.2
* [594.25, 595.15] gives 11.4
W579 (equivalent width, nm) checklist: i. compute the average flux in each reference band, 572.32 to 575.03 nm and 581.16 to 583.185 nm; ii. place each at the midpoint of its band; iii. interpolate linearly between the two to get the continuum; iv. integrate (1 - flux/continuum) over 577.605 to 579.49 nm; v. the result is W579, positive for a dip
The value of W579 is 0.19 nm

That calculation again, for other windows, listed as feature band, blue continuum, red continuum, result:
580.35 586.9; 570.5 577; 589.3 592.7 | -0.499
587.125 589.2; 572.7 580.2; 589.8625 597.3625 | 0.181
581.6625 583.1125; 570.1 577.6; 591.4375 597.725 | -0.131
